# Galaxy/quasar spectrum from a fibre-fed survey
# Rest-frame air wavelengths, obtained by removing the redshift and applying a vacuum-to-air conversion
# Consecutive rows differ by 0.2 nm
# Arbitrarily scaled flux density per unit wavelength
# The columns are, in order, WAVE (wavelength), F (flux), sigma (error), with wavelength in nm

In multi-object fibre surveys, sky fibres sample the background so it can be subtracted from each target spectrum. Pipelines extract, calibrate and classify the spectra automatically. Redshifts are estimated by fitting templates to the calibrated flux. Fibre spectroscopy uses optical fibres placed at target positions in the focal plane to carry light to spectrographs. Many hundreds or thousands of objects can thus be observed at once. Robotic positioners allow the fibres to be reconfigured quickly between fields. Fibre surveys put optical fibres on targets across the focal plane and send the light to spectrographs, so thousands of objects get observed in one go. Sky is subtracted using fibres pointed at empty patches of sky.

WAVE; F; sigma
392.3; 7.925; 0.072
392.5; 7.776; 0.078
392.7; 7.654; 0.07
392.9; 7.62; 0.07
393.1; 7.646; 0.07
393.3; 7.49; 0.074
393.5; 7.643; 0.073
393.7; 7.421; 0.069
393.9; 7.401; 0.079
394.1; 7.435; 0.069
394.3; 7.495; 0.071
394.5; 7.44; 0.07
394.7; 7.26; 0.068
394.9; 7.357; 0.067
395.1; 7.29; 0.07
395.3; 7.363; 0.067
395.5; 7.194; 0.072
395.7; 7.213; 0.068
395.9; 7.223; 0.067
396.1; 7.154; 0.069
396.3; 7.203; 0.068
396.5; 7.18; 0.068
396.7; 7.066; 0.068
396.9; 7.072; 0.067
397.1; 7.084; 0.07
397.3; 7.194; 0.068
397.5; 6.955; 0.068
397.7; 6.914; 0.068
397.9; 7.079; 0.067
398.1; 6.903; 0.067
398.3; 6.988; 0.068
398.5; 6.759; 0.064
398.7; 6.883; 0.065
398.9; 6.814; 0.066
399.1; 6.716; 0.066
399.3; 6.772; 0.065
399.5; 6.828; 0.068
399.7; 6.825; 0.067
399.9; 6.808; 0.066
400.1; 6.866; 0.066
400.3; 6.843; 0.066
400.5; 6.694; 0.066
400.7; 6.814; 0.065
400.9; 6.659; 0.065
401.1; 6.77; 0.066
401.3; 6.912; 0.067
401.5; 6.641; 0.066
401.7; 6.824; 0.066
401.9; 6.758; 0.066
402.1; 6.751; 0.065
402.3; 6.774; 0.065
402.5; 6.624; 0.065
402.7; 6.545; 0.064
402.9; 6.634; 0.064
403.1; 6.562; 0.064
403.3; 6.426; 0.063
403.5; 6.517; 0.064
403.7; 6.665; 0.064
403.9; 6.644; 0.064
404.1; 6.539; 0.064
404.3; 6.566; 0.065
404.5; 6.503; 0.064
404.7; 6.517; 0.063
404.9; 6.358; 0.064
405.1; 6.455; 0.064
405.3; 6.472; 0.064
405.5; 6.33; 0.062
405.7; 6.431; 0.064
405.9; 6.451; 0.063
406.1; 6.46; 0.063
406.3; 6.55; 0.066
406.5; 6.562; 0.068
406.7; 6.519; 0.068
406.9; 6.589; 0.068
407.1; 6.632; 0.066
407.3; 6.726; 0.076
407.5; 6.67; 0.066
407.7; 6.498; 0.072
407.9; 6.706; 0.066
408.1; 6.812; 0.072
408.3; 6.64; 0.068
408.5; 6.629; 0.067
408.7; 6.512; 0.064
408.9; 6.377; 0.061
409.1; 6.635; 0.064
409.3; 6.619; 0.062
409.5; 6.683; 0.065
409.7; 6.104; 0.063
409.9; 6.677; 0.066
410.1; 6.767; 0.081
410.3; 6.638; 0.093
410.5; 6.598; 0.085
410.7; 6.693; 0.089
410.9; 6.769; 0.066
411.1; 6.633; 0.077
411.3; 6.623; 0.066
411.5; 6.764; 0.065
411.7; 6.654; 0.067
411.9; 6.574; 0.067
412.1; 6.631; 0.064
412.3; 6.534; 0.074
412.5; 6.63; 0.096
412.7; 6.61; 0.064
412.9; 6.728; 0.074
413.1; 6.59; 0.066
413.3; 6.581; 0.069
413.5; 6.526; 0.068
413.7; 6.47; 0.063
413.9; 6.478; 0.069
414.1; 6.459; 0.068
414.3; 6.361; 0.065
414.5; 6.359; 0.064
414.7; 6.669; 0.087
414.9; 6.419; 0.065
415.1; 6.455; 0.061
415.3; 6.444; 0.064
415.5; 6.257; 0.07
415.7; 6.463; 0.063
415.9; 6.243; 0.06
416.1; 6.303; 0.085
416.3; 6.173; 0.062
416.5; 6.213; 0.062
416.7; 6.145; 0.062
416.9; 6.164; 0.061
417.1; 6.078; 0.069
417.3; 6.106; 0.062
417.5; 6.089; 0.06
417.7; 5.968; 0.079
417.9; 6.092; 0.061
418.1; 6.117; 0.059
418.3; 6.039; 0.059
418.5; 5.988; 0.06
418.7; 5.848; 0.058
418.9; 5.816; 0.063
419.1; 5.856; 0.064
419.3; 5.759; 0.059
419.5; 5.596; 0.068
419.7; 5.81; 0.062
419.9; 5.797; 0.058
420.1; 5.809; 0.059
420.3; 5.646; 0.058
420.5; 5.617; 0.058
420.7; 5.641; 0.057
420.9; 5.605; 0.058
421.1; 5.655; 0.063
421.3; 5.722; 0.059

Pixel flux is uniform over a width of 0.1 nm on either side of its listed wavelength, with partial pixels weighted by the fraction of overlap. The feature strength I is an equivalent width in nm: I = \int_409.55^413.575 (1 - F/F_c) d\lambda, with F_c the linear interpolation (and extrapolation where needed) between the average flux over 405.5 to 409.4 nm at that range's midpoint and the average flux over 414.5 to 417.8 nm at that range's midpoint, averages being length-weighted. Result -0.12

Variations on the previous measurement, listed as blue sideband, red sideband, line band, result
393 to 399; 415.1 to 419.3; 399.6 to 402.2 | 0.06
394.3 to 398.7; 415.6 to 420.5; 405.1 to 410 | 0.00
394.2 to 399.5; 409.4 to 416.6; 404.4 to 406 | 0.08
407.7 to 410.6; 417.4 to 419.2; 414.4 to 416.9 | -0.07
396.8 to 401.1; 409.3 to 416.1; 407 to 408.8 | 0.00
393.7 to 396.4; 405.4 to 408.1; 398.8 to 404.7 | 0.16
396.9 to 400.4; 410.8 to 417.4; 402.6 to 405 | 0.08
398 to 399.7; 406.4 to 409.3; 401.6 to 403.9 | 0.03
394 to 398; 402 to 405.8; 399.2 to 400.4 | 0.01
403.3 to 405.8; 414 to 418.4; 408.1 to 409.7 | -0.04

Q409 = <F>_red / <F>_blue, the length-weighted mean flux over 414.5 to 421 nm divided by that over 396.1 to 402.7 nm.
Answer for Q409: 0.9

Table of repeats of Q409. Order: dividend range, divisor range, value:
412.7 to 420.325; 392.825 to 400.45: 0.87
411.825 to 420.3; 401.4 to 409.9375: 0.95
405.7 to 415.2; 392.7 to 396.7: 0.89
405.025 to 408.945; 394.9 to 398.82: 0.92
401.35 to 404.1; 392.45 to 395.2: 0.89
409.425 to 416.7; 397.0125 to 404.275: 0.96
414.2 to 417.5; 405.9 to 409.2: 0.96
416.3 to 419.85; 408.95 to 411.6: 0.90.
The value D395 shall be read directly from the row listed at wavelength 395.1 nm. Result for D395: 7.29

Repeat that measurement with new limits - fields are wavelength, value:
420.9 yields 5.605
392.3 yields 7.925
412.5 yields 6.63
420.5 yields 5.617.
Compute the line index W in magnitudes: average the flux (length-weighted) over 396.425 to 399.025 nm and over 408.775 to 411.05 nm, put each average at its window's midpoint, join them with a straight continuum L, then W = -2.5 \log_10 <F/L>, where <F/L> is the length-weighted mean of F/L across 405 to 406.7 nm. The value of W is 0.04 mag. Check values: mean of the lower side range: 6.99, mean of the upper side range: 6.6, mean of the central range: 6.47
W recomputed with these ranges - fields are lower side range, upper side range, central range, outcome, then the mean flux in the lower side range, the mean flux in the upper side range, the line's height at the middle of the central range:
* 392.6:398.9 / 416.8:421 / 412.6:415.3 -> -0.06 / 7.24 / 5.88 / 6.17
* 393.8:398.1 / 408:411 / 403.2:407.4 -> 0.05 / 7.21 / 6.61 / 6.8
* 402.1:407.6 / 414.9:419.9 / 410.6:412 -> -0.06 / 6.55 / 6.09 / 6.31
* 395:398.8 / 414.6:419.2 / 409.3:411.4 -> -0.02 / 7.09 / 6.17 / 6.47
